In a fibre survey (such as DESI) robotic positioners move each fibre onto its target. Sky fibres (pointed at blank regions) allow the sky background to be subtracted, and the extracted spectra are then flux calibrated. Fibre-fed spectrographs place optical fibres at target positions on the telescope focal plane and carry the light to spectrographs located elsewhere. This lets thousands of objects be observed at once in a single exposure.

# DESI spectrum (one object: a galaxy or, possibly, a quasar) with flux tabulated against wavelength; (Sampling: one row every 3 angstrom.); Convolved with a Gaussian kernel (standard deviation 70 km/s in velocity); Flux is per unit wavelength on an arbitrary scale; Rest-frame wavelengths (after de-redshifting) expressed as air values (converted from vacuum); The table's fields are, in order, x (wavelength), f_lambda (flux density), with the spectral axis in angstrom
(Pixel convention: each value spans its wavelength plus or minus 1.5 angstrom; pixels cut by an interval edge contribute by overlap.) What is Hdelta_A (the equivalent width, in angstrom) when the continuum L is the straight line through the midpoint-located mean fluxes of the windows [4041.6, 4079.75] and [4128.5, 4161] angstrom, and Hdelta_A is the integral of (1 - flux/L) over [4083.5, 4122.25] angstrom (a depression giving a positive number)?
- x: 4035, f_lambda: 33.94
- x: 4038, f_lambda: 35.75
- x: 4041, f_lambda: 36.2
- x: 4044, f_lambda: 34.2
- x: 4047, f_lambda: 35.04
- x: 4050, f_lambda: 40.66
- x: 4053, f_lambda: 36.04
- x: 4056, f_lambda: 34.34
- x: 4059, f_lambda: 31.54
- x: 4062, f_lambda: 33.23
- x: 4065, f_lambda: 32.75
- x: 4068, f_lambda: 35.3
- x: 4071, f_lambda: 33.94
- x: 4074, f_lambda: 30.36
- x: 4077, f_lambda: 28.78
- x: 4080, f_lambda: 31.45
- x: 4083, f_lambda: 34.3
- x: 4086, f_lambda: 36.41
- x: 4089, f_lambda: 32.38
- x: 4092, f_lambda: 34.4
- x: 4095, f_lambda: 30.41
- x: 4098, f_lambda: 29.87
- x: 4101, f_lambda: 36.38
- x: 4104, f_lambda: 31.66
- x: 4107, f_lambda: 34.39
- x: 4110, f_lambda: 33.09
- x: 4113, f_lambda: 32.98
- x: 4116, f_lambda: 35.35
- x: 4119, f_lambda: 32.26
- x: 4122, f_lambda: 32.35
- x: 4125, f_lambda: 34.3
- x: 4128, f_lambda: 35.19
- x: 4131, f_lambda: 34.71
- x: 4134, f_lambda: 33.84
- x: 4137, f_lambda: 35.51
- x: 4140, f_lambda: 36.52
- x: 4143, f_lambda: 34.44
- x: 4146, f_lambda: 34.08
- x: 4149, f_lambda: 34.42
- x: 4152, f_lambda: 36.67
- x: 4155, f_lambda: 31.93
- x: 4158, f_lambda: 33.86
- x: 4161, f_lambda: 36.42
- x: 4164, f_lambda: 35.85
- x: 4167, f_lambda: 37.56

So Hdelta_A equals 1.1 angstrom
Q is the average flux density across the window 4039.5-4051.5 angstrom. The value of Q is 36.5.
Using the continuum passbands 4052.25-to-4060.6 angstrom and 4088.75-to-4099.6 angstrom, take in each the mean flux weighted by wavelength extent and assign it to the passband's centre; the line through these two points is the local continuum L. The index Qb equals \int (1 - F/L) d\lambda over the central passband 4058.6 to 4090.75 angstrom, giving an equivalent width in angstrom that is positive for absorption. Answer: 0.0 angstrom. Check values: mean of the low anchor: 33.8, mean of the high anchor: 31.7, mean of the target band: 32.8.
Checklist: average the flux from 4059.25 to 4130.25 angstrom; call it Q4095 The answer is 33.1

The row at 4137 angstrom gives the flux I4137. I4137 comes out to 35.51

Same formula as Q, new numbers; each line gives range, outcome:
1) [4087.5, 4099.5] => 31.8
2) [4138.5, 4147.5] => 35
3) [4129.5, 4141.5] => 35.1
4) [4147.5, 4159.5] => 34.2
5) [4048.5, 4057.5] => 37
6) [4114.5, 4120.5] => 33.8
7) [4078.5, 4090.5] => 33.6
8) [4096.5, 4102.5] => 33.1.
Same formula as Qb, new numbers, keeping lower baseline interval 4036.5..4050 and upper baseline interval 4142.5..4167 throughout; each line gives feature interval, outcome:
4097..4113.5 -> 1.02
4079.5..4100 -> 1.49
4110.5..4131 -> 0.83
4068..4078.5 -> 1.18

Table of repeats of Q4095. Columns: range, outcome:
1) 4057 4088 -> 32.8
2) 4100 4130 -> 33.8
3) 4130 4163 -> 34.8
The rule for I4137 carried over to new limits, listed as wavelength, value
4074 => 30.36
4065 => 32.75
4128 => 35.19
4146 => 34.08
